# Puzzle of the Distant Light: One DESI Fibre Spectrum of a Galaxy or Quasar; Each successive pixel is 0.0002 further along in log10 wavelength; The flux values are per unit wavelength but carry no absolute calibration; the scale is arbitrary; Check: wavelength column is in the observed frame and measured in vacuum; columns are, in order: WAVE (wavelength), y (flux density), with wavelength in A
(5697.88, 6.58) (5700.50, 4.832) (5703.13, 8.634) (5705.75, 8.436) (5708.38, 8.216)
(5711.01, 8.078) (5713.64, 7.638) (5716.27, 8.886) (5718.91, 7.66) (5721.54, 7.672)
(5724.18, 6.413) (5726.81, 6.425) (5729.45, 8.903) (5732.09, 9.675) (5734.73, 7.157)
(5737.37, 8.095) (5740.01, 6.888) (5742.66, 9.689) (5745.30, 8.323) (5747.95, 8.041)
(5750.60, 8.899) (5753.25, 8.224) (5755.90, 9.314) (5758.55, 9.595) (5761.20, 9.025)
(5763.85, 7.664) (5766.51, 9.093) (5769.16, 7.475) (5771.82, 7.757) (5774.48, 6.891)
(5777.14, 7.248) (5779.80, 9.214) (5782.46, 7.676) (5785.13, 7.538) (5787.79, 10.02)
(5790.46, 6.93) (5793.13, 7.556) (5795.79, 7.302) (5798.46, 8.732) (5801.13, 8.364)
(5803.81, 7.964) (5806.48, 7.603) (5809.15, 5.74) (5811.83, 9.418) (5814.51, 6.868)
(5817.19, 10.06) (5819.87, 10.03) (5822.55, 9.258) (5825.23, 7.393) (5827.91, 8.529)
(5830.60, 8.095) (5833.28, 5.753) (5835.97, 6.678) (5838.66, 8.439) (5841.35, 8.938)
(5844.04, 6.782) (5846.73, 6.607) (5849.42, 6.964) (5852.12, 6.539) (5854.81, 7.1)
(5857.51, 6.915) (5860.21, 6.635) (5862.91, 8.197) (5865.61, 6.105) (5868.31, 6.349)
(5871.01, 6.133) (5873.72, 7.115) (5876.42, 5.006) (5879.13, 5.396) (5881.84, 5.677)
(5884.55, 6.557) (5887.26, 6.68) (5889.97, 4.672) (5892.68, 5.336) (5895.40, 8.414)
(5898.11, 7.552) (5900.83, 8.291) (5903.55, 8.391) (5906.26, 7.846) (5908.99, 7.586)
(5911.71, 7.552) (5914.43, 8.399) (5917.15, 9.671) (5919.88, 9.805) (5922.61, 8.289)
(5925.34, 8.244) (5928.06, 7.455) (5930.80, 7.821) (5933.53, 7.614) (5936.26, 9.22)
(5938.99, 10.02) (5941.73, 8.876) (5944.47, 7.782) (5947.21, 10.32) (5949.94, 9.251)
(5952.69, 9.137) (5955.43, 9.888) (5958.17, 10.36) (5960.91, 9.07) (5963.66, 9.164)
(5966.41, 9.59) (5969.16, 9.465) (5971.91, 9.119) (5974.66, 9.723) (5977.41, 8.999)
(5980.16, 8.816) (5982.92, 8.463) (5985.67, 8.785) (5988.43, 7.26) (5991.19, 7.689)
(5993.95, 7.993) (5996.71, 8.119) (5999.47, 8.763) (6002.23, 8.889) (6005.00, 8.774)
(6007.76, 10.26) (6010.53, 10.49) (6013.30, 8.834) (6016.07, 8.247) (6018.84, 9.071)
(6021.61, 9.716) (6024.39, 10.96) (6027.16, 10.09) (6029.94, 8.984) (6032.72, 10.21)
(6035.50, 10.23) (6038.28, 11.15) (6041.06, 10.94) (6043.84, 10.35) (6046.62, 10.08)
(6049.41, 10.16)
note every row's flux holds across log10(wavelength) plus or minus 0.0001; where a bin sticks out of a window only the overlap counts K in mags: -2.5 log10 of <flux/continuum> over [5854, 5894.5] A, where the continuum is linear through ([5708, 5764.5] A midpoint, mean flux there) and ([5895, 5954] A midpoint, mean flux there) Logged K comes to 0.32 mag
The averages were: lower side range 8.21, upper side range 8.53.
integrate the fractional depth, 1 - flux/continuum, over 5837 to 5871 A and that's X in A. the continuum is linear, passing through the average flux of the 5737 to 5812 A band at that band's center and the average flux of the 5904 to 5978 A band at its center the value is 5.6 A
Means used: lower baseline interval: 8.13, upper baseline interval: 8.89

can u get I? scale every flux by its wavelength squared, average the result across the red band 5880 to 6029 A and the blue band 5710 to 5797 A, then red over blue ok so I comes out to 1.14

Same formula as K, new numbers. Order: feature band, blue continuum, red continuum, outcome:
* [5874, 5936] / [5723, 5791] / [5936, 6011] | 0.19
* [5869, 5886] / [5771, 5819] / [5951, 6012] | 0.37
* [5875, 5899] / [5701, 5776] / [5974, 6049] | 0.39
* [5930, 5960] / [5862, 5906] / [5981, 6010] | -0.19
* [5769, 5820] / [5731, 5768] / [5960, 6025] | 0.08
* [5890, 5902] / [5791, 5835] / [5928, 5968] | 0.22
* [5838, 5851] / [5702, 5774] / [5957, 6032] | 0.15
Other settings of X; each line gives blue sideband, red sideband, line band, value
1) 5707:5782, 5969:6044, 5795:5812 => 1.2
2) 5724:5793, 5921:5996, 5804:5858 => 4.5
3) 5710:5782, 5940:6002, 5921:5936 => 1.3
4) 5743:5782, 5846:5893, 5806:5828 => -3.0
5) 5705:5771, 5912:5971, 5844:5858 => 3.0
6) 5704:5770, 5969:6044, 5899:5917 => 1.6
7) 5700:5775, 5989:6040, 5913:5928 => 0.3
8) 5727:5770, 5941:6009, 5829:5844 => 2.0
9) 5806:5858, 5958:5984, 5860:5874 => 2.3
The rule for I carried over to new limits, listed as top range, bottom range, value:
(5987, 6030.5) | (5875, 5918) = 1.33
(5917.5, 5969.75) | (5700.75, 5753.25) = 1.21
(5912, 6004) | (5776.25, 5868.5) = 1.20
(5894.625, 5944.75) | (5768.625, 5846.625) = 1.10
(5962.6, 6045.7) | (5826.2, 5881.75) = 1.42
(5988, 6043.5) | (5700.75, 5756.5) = 1.28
